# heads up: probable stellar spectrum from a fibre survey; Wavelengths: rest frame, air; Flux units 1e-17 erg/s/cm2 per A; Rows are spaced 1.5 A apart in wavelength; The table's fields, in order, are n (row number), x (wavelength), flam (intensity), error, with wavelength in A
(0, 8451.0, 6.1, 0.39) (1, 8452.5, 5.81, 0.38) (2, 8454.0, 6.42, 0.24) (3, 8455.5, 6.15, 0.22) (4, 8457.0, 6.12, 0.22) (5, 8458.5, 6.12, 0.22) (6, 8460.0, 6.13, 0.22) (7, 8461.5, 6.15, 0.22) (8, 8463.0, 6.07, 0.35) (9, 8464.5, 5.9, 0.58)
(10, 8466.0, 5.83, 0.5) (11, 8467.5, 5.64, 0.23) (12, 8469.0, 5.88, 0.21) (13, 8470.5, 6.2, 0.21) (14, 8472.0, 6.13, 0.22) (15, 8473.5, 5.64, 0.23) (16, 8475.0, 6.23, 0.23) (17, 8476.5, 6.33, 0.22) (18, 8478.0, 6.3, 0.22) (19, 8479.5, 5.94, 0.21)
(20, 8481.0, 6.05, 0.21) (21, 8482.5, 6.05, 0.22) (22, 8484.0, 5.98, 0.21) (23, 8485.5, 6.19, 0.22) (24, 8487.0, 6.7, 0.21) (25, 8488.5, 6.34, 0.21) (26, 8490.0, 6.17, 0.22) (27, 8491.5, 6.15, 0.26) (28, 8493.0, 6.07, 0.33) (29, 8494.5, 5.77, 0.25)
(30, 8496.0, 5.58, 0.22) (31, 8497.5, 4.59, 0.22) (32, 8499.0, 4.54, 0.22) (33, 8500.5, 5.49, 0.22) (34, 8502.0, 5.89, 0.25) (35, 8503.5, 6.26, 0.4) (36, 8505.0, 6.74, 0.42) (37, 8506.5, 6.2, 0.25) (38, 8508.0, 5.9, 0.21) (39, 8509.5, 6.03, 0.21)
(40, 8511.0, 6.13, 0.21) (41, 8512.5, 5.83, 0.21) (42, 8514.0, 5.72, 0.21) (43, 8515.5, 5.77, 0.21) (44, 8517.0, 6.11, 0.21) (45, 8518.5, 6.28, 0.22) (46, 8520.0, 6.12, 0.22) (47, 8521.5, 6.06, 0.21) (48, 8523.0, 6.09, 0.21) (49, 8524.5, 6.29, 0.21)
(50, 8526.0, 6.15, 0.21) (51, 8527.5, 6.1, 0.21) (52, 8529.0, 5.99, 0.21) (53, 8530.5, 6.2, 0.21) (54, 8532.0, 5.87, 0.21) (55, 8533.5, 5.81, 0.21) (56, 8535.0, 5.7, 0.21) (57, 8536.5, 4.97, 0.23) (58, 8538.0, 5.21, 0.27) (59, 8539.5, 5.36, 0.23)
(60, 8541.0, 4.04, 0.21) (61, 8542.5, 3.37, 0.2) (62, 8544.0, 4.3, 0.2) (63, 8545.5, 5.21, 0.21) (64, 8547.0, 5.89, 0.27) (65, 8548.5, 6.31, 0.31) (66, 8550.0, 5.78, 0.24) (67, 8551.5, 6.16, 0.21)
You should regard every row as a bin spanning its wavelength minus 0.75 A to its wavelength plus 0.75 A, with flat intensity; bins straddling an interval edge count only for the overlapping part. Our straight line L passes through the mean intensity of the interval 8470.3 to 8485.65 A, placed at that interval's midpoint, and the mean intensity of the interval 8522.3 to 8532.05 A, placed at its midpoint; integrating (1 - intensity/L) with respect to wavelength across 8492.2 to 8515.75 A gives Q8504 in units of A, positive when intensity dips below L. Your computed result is 1.2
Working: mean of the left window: 6.09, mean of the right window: 6.12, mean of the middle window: 5.78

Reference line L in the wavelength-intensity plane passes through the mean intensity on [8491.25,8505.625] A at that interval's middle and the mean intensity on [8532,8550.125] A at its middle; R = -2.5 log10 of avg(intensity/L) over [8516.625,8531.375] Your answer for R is -0.144 mag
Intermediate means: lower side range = 5.68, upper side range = 5.17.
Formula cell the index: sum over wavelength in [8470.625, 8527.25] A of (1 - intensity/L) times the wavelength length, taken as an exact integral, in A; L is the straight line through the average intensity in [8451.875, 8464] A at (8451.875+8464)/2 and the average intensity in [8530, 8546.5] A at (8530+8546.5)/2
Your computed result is -4.2 A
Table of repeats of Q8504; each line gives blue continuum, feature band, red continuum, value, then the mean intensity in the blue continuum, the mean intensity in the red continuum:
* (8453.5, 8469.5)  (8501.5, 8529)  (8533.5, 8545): -4.90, 6.03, 4.79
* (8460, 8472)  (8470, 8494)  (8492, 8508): -1.19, 5.98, 5.73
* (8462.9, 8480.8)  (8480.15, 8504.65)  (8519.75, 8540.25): 0.30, 6.01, 5.84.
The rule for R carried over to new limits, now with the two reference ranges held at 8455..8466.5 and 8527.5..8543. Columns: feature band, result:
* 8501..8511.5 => -0.10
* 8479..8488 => -0.06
